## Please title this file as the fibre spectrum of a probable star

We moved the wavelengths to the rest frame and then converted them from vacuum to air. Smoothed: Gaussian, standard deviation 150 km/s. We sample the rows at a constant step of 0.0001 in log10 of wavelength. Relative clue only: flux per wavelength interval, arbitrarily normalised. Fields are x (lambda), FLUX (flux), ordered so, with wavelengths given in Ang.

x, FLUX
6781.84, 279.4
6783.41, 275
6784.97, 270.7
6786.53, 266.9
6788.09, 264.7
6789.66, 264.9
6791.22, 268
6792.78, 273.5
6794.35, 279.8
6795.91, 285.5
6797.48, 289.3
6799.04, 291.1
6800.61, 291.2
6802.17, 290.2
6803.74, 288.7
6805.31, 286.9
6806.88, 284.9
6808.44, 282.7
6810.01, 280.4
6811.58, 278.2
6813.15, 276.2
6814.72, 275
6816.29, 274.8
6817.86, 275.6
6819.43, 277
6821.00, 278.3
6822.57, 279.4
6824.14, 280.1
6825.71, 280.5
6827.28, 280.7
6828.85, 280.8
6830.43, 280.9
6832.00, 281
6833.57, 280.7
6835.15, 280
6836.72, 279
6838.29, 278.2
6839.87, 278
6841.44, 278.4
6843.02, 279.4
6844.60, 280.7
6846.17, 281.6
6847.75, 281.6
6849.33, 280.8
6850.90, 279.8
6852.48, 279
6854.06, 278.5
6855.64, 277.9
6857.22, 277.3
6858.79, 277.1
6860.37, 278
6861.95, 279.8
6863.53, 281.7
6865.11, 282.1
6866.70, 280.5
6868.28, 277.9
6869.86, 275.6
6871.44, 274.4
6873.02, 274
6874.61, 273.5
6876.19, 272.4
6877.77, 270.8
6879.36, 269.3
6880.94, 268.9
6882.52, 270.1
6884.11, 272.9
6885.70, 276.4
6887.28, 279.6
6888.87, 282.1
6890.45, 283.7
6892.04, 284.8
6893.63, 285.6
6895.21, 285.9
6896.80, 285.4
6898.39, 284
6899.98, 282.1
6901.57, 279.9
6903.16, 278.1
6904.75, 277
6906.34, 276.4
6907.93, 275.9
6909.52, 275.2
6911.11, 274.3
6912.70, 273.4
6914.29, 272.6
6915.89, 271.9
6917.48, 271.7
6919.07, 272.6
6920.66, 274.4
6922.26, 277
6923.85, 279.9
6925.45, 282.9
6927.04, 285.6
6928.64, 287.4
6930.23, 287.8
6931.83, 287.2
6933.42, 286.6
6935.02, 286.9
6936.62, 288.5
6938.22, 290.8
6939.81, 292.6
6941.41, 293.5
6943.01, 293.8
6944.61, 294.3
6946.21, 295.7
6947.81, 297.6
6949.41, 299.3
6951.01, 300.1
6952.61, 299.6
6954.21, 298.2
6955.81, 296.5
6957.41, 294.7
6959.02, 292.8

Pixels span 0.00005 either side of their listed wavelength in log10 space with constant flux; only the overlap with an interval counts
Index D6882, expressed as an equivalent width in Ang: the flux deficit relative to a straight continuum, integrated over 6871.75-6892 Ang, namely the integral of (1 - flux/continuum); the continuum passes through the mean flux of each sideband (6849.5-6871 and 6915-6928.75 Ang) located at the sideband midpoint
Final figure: 0.3 Ang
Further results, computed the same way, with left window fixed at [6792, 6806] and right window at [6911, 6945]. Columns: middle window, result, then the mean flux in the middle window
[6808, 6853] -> 1.0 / 279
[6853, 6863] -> 0.2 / 278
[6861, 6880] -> 0.6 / 276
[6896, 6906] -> 0.1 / 281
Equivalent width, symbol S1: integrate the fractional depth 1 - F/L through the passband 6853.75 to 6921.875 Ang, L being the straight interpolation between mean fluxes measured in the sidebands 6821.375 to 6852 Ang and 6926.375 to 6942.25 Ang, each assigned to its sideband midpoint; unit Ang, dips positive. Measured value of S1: 1.8 Ang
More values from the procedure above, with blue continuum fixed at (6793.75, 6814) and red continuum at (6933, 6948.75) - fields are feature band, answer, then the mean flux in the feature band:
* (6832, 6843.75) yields 0.3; 279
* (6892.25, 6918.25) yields 1.1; 278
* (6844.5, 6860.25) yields 0.4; 279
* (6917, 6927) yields 0.5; 277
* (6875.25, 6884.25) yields 0.6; 271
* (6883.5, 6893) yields 0.3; 280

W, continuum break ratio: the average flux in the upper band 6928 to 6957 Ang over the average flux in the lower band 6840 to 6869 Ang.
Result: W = 1.05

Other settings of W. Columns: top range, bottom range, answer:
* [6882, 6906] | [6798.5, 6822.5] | 1.00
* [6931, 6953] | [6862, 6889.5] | 1.06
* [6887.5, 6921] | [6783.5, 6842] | 1.00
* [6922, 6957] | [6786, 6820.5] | 1.04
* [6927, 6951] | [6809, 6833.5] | 1.05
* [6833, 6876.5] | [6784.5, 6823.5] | 1.00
